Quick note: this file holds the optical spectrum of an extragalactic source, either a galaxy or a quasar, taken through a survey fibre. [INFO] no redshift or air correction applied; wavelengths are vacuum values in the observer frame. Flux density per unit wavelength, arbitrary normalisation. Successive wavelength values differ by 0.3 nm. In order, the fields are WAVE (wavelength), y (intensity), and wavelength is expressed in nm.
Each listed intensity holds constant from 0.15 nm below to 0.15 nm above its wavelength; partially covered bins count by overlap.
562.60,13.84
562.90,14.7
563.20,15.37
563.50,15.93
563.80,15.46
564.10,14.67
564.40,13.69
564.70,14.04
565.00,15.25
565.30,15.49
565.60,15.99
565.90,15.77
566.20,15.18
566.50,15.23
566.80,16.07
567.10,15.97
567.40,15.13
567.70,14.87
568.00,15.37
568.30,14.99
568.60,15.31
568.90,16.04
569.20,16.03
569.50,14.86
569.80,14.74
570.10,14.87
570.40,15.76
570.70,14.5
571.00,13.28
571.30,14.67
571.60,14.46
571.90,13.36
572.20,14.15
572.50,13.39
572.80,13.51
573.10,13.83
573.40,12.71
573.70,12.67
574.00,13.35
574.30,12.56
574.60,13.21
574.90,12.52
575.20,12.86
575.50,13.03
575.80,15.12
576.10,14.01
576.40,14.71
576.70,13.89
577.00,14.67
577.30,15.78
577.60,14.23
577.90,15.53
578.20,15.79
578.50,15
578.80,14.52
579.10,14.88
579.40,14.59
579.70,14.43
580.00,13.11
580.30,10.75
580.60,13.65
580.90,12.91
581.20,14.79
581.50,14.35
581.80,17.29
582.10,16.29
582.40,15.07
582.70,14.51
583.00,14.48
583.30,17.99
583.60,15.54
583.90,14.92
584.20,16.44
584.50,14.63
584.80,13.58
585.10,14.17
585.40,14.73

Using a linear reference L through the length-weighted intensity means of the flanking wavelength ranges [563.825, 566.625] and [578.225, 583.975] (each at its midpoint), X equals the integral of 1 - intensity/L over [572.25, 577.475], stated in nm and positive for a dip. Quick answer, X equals 0.42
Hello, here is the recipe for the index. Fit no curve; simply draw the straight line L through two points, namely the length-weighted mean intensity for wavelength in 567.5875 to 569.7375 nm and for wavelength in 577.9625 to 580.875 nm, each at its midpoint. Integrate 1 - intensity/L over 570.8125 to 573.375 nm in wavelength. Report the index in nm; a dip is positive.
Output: 0.197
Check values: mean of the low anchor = 15.3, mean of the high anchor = 14.1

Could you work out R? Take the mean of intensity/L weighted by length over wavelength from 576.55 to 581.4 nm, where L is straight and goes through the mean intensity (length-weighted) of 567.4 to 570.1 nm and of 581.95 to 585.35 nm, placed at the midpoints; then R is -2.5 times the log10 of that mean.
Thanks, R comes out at 0.07 mag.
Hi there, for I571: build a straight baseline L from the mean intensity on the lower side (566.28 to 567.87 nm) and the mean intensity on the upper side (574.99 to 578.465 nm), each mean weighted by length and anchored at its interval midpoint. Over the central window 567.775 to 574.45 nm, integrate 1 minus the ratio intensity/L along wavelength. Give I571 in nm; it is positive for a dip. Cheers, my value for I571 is 0.34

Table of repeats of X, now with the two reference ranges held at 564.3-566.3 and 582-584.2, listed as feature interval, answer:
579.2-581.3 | 0.28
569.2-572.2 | 0.13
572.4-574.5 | 0.30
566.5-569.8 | -0.05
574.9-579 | 0.25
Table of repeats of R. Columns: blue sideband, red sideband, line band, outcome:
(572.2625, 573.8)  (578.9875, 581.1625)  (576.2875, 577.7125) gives -0.10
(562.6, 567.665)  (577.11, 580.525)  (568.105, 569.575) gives -0.04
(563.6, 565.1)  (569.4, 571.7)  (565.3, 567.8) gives -0.06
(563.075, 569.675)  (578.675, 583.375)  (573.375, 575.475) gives 0.16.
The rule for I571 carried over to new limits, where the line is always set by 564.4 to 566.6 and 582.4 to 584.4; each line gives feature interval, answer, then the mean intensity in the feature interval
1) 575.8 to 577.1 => 0.086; 14.4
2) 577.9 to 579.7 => 0.060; 15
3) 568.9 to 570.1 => -0.001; 15.3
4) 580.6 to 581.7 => 0.100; 14.1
